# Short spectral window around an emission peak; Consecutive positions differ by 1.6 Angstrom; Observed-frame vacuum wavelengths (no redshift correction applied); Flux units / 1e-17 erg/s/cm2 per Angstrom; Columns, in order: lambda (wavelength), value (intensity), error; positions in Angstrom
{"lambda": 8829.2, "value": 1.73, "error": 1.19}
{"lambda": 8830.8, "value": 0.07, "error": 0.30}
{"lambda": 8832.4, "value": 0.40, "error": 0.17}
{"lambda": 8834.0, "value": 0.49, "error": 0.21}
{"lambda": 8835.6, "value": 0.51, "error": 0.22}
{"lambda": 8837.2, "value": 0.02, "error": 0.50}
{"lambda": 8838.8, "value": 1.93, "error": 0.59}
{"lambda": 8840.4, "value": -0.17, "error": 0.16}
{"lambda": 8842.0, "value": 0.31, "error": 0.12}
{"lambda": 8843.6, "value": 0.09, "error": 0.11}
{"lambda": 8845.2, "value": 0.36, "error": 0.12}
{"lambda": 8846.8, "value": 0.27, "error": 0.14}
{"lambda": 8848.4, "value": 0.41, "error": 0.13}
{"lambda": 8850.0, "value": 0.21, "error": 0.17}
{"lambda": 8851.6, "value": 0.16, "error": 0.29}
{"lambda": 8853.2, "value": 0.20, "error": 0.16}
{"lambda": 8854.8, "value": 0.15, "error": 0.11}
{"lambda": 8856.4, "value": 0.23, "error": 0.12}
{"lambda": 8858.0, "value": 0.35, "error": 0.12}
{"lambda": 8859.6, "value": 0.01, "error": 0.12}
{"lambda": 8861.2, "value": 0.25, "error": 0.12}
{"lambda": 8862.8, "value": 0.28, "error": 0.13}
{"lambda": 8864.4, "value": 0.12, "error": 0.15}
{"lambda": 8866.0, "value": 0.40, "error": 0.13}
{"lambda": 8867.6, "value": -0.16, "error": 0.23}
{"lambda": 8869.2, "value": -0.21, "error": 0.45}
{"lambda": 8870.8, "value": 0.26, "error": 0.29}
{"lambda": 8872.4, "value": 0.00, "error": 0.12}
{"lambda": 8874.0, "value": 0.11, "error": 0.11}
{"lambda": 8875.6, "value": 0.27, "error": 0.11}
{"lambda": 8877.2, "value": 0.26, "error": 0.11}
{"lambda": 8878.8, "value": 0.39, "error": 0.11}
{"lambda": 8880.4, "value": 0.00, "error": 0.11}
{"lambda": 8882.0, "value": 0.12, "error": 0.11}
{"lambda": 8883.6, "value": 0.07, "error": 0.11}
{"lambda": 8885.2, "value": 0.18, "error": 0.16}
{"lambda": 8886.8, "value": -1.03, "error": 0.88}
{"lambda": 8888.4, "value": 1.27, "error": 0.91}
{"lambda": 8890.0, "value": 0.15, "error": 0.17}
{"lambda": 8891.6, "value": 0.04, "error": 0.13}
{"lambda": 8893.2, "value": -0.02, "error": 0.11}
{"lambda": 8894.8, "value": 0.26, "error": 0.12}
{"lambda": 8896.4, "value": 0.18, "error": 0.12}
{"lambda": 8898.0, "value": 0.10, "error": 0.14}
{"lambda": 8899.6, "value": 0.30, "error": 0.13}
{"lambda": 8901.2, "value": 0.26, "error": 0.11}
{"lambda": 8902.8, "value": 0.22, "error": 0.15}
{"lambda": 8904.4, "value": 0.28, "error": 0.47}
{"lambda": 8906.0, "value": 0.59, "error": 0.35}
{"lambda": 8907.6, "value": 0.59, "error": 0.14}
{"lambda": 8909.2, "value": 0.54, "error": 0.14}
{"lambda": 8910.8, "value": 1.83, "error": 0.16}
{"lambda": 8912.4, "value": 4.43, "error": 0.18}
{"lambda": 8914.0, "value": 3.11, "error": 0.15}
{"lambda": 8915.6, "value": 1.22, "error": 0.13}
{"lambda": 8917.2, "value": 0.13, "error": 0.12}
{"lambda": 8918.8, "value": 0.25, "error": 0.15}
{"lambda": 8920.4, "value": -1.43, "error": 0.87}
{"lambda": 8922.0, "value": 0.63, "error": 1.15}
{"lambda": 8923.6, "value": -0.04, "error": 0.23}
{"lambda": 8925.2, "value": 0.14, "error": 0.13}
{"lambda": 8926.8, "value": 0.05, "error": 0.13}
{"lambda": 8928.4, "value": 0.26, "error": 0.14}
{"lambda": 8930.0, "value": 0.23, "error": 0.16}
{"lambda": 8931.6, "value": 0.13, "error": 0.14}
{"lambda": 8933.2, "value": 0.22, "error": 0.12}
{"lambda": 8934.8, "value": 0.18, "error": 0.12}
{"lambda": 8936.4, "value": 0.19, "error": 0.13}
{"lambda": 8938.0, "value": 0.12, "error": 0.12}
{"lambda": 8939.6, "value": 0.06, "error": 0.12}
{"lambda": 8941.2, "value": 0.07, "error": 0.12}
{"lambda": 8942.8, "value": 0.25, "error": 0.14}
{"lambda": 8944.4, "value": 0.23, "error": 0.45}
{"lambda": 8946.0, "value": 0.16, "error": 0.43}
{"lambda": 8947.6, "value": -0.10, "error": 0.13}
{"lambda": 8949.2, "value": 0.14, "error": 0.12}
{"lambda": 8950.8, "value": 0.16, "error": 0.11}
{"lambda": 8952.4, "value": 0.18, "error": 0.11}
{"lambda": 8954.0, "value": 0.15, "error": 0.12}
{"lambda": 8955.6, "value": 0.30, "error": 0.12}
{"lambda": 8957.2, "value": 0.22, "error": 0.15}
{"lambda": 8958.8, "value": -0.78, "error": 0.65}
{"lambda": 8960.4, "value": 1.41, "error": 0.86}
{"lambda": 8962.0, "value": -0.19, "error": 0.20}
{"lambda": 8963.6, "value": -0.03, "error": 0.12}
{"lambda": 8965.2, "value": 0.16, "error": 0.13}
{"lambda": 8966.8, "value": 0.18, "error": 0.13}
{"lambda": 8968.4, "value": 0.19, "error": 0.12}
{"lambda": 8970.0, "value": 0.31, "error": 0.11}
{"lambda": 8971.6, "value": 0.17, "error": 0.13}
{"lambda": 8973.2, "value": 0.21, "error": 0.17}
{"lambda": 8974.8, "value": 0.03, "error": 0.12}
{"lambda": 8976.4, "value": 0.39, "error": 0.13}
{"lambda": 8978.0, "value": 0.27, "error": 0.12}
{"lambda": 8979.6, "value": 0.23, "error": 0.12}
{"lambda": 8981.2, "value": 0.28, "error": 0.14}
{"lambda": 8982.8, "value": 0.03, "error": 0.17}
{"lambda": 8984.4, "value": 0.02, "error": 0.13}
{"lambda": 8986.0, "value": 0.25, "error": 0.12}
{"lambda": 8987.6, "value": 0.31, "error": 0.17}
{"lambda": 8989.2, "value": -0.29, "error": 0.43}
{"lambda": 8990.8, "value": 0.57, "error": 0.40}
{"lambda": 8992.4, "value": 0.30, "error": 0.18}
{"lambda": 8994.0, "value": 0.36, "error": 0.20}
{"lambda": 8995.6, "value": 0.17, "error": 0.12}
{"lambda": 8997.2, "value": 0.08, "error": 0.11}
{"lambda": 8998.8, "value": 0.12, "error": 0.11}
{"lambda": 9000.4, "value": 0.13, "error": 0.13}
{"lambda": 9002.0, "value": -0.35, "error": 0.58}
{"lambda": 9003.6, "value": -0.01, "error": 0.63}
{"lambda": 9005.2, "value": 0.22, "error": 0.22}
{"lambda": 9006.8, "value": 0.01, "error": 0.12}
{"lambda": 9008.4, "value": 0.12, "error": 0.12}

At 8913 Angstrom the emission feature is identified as [O III]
